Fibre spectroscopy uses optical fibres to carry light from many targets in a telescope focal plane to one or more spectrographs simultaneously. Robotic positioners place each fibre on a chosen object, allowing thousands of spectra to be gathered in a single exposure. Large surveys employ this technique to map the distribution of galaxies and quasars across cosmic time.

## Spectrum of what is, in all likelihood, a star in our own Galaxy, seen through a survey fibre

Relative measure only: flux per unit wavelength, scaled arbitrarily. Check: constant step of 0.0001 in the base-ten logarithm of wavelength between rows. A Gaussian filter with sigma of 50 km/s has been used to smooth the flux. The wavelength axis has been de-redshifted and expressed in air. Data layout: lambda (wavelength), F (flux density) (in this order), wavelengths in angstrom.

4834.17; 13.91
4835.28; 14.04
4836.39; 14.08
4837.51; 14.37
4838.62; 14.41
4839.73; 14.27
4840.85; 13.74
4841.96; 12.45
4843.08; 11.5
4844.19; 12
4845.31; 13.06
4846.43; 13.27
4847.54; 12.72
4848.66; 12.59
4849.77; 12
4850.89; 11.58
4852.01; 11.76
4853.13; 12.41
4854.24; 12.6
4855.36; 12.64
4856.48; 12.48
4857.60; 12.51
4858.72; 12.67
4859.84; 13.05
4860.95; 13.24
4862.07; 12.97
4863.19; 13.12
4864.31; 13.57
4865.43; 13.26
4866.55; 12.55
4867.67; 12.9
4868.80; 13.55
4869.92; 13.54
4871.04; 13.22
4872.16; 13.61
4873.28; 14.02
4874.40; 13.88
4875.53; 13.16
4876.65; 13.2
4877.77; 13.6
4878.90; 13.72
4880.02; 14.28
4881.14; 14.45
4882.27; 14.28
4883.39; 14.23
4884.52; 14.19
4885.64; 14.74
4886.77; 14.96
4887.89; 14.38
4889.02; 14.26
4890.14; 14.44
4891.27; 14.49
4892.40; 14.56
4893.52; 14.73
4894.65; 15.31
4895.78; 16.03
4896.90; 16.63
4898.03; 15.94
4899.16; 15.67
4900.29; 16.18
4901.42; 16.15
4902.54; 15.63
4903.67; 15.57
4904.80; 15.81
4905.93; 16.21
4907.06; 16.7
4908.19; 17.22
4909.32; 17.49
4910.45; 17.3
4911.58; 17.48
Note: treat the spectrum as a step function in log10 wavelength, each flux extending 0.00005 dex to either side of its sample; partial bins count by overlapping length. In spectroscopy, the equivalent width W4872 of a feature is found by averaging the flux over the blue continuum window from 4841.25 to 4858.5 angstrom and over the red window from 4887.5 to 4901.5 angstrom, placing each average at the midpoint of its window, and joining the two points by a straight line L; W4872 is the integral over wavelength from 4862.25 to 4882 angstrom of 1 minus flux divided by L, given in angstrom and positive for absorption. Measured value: 0.4 angstrom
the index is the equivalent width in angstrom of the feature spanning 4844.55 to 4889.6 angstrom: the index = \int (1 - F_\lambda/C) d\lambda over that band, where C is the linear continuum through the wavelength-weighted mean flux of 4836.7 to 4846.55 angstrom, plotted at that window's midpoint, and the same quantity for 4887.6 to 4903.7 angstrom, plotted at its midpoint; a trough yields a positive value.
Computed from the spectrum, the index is 2.96 angstrom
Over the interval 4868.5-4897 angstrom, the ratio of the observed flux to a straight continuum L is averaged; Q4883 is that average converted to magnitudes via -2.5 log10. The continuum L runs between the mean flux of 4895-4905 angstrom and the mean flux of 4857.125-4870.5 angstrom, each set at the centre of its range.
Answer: 0.02 mag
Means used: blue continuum 13.1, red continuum 16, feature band 14.3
